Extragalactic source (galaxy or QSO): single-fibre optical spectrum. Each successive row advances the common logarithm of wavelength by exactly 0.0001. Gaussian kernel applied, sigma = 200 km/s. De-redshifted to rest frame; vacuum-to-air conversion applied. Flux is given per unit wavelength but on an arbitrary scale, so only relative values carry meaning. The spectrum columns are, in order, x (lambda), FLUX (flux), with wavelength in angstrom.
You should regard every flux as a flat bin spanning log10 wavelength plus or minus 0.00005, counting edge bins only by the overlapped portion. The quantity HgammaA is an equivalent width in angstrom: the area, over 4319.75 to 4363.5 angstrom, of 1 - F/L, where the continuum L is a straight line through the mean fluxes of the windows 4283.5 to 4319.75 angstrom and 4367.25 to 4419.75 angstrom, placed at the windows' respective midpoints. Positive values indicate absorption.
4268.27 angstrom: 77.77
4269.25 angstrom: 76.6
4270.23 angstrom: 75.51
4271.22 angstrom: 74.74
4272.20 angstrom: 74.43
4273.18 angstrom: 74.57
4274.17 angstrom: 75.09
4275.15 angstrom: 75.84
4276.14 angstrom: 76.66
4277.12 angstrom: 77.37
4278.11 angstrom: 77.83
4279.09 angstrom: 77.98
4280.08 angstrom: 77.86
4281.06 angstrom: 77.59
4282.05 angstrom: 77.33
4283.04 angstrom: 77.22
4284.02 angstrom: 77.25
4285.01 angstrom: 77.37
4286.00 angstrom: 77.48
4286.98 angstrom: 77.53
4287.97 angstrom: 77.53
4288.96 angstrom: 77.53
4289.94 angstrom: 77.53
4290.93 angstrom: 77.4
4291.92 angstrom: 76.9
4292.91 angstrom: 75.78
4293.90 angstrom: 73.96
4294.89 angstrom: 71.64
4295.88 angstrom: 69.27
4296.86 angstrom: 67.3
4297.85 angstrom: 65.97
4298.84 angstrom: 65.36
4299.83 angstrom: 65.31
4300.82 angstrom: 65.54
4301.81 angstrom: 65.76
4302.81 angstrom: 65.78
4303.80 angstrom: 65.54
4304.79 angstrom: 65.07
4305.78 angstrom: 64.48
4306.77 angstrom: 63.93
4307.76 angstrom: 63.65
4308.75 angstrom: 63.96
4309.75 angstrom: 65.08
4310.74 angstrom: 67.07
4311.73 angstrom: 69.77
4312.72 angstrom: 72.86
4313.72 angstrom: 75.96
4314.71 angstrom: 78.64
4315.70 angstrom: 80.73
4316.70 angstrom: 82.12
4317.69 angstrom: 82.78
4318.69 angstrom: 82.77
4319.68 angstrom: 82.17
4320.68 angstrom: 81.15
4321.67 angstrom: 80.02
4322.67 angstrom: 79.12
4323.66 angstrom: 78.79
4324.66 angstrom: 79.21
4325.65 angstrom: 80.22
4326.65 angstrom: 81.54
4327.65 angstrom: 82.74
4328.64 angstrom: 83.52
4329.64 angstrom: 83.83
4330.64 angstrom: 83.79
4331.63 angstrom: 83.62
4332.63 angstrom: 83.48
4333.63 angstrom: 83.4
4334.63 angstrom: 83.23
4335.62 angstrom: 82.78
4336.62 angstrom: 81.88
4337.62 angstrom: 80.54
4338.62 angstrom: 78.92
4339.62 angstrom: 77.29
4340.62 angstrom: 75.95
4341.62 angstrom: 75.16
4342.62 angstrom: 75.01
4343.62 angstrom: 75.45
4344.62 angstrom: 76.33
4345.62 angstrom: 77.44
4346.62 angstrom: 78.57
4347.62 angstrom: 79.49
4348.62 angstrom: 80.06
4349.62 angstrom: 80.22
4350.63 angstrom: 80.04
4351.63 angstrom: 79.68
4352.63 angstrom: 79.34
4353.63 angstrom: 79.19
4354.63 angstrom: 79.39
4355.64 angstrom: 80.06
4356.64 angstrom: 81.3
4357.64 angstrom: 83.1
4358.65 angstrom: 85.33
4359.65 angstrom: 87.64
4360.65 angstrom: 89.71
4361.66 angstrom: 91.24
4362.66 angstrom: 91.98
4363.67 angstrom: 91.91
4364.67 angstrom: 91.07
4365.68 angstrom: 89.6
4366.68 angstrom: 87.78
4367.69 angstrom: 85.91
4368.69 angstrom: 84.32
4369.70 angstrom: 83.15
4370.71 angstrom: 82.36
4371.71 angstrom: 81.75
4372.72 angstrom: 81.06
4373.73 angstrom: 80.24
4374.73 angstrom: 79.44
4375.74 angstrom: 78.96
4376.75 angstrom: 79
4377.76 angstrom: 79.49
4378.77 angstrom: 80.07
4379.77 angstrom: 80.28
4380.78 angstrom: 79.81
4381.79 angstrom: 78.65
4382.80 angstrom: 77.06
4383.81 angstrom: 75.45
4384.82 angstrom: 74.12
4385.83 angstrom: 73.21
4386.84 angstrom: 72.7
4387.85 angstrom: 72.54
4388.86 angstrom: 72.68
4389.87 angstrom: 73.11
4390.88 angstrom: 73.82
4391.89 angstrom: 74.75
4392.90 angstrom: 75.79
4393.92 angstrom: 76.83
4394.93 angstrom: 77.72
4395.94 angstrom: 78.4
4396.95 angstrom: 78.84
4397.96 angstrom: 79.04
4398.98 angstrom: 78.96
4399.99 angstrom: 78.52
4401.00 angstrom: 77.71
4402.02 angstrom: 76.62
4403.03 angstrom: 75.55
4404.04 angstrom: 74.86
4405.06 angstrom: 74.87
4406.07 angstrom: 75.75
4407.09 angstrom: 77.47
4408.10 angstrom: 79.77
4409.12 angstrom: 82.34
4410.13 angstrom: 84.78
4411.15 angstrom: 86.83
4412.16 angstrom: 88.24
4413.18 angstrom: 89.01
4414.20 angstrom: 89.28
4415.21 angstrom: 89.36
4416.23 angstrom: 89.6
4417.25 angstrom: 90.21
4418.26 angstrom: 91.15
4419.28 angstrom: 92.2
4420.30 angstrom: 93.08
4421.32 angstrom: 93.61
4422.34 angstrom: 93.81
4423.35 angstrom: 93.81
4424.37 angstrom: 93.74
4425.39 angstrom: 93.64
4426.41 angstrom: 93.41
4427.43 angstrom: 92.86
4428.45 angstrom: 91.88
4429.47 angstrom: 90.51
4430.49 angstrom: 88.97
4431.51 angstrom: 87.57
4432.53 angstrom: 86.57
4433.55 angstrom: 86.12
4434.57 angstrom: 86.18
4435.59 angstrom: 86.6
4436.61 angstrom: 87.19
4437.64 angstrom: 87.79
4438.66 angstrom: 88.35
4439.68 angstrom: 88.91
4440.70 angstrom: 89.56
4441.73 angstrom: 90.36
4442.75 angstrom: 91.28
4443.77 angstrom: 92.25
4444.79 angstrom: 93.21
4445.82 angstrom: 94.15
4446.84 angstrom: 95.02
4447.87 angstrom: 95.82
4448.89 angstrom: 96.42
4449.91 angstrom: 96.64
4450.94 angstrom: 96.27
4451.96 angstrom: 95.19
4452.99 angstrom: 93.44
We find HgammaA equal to -3.3 angstrom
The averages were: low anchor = 72.2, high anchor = 80.1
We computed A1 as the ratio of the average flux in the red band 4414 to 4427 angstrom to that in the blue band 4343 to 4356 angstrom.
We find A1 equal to 1.17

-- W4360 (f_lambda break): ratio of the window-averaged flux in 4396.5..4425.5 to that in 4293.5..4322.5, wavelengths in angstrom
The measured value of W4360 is 1.19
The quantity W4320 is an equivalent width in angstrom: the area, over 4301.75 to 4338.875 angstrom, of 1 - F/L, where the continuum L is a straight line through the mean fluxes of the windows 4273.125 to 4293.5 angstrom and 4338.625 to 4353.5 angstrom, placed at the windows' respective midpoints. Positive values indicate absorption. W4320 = 0.4 angstrom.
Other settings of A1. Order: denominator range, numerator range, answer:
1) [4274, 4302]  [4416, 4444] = 1.22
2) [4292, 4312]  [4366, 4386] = 1.20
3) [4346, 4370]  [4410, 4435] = 1.07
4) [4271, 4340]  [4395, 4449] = 1.15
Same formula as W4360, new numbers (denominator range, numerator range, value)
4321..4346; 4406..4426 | 1.11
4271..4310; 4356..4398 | 1.12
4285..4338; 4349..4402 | 1.07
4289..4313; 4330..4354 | 1.16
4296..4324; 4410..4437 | 1.26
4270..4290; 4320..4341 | 1.06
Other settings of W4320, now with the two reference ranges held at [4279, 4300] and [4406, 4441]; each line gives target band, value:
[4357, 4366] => -0.74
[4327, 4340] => -0.50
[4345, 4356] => 0.22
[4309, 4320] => 0.18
